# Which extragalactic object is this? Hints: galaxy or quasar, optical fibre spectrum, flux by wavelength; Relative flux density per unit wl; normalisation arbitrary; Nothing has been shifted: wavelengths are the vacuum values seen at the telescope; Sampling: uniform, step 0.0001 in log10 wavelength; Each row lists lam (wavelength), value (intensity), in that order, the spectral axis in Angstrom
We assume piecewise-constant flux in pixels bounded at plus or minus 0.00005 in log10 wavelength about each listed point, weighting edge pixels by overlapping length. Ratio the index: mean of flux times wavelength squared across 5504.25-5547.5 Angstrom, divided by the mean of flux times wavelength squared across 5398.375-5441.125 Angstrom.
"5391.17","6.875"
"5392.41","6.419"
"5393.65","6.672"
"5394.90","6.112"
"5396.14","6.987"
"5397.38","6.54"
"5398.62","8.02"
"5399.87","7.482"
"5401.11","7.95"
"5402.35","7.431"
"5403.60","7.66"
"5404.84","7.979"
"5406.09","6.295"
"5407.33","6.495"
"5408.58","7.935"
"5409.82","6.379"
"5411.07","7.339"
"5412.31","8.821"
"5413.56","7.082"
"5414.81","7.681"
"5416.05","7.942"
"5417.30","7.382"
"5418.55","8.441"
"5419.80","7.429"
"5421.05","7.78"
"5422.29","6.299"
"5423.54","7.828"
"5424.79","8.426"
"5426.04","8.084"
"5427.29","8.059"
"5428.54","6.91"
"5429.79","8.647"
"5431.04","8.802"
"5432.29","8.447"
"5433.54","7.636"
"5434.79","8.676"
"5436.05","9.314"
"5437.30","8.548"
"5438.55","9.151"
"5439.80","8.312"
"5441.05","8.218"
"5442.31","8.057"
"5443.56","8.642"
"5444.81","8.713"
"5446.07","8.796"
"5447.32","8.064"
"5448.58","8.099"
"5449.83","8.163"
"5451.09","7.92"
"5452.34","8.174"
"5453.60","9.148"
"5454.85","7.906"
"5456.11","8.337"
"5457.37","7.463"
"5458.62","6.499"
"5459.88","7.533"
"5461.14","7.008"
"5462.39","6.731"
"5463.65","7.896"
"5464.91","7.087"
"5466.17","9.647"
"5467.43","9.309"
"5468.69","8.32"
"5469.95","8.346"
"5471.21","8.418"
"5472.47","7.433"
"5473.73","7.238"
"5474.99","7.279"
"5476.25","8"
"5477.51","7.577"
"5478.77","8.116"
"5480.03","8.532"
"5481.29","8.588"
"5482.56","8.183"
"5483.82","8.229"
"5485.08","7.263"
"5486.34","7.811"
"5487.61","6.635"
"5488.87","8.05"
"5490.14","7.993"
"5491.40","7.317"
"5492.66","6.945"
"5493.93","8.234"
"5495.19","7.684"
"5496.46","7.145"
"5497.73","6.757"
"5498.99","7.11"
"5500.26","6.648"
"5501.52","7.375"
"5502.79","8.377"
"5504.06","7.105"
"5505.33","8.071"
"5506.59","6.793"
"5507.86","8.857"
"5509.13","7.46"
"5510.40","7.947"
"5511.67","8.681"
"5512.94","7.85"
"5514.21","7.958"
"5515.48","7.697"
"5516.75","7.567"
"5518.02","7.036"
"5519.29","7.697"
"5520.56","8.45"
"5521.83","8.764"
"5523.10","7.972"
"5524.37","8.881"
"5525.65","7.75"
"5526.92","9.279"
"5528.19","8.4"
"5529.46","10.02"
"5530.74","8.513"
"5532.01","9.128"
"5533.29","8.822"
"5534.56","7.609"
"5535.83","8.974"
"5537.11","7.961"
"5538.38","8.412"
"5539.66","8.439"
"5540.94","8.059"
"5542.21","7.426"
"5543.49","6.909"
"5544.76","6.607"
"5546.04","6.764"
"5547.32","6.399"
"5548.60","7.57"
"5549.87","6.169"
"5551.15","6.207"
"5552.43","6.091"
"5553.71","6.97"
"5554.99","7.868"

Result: 1.1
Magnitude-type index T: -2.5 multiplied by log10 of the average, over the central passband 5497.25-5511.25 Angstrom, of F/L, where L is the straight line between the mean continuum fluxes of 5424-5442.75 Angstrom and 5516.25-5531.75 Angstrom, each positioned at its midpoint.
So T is 0.12 mag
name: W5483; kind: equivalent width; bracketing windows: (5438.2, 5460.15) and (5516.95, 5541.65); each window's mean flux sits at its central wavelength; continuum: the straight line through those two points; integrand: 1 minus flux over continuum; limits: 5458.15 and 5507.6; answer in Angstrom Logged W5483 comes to 3.5 Angstrom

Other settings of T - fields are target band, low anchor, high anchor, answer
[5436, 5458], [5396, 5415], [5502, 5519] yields -0.113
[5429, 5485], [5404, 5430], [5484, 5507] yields -0.091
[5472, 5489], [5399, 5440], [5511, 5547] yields 0.029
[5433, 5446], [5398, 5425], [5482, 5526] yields -0.128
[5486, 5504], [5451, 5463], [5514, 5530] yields 0.085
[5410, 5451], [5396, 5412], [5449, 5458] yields -0.045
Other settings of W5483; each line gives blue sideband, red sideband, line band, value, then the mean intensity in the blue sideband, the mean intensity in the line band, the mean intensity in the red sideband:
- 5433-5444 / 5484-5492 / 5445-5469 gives 0.4 Angstrom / 8.51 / 8.01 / 7.55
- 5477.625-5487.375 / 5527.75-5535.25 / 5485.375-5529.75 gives 3.1 Angstrom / 8.01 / 7.82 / 8.76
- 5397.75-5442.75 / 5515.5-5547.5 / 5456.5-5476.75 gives 0.5 Angstrom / 7.85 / 7.77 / 8.09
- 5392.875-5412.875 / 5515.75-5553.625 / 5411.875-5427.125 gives -0.9 Angstrom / 7.25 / 7.76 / 7.84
